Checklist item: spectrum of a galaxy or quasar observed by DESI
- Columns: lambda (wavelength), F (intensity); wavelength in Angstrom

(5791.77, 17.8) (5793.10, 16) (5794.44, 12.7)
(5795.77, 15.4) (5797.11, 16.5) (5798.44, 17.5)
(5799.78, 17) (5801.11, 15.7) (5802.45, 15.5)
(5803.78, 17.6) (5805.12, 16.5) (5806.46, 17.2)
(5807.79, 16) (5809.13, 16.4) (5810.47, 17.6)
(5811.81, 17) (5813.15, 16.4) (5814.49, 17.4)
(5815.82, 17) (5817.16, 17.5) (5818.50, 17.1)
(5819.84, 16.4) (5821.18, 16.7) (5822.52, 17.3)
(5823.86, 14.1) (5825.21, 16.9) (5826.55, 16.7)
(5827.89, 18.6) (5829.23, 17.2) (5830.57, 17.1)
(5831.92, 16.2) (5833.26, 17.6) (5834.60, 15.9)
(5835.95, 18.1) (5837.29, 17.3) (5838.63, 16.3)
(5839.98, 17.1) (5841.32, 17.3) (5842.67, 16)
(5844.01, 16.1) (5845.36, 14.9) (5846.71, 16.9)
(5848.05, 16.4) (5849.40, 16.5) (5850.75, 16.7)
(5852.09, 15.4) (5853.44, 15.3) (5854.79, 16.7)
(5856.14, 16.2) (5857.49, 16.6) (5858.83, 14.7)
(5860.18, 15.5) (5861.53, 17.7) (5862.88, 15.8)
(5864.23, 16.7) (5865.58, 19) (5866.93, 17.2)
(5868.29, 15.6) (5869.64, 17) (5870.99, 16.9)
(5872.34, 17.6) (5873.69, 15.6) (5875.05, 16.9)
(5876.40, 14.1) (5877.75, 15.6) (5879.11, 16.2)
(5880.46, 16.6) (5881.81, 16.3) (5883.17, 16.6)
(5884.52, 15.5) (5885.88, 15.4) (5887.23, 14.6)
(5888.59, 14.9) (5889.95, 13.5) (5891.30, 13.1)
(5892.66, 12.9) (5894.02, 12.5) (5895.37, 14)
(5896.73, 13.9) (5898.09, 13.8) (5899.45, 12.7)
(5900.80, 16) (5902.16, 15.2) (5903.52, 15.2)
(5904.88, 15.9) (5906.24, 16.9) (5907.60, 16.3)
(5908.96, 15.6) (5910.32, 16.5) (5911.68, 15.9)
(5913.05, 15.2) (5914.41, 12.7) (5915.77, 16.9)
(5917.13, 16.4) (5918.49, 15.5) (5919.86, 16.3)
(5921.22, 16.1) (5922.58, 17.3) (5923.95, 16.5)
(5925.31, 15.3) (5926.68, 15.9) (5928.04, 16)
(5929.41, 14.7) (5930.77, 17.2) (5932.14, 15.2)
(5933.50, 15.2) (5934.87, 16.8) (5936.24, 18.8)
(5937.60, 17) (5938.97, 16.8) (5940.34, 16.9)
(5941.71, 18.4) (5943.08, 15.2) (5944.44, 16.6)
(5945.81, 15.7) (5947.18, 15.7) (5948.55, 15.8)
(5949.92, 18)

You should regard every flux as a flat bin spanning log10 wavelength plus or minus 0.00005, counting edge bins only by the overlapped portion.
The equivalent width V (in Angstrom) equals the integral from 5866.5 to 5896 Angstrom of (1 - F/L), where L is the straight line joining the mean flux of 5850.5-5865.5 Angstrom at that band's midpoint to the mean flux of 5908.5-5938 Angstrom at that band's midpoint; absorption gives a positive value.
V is 1.4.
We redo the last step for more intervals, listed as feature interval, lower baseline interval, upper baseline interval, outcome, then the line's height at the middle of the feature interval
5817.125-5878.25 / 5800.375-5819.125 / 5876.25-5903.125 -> -2.9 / 15.8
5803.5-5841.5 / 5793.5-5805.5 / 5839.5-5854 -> -1.8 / 16.1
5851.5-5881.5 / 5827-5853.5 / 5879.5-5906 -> -1.2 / 15.7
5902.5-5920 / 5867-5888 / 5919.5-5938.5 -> 0.5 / 16.2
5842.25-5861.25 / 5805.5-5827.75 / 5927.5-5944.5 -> 0.8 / 16.7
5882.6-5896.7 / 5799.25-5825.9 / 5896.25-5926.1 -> 1.4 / 15.8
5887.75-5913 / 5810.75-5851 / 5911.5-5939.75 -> 2.4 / 16.3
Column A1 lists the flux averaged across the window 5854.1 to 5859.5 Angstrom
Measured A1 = 16.1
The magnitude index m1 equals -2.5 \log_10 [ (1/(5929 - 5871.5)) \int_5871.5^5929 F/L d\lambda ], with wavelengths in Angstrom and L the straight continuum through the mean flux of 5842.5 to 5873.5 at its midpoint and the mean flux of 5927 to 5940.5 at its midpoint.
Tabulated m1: 0.07 mag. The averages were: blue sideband 16.4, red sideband 16.4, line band 15.4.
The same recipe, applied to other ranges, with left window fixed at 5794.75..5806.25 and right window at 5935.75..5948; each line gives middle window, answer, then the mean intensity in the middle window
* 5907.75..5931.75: 0.054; 15.9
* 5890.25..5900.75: 0.230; 13.5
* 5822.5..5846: -0.015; 16.7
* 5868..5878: 0.023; 16.2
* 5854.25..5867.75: -0.004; 16.6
